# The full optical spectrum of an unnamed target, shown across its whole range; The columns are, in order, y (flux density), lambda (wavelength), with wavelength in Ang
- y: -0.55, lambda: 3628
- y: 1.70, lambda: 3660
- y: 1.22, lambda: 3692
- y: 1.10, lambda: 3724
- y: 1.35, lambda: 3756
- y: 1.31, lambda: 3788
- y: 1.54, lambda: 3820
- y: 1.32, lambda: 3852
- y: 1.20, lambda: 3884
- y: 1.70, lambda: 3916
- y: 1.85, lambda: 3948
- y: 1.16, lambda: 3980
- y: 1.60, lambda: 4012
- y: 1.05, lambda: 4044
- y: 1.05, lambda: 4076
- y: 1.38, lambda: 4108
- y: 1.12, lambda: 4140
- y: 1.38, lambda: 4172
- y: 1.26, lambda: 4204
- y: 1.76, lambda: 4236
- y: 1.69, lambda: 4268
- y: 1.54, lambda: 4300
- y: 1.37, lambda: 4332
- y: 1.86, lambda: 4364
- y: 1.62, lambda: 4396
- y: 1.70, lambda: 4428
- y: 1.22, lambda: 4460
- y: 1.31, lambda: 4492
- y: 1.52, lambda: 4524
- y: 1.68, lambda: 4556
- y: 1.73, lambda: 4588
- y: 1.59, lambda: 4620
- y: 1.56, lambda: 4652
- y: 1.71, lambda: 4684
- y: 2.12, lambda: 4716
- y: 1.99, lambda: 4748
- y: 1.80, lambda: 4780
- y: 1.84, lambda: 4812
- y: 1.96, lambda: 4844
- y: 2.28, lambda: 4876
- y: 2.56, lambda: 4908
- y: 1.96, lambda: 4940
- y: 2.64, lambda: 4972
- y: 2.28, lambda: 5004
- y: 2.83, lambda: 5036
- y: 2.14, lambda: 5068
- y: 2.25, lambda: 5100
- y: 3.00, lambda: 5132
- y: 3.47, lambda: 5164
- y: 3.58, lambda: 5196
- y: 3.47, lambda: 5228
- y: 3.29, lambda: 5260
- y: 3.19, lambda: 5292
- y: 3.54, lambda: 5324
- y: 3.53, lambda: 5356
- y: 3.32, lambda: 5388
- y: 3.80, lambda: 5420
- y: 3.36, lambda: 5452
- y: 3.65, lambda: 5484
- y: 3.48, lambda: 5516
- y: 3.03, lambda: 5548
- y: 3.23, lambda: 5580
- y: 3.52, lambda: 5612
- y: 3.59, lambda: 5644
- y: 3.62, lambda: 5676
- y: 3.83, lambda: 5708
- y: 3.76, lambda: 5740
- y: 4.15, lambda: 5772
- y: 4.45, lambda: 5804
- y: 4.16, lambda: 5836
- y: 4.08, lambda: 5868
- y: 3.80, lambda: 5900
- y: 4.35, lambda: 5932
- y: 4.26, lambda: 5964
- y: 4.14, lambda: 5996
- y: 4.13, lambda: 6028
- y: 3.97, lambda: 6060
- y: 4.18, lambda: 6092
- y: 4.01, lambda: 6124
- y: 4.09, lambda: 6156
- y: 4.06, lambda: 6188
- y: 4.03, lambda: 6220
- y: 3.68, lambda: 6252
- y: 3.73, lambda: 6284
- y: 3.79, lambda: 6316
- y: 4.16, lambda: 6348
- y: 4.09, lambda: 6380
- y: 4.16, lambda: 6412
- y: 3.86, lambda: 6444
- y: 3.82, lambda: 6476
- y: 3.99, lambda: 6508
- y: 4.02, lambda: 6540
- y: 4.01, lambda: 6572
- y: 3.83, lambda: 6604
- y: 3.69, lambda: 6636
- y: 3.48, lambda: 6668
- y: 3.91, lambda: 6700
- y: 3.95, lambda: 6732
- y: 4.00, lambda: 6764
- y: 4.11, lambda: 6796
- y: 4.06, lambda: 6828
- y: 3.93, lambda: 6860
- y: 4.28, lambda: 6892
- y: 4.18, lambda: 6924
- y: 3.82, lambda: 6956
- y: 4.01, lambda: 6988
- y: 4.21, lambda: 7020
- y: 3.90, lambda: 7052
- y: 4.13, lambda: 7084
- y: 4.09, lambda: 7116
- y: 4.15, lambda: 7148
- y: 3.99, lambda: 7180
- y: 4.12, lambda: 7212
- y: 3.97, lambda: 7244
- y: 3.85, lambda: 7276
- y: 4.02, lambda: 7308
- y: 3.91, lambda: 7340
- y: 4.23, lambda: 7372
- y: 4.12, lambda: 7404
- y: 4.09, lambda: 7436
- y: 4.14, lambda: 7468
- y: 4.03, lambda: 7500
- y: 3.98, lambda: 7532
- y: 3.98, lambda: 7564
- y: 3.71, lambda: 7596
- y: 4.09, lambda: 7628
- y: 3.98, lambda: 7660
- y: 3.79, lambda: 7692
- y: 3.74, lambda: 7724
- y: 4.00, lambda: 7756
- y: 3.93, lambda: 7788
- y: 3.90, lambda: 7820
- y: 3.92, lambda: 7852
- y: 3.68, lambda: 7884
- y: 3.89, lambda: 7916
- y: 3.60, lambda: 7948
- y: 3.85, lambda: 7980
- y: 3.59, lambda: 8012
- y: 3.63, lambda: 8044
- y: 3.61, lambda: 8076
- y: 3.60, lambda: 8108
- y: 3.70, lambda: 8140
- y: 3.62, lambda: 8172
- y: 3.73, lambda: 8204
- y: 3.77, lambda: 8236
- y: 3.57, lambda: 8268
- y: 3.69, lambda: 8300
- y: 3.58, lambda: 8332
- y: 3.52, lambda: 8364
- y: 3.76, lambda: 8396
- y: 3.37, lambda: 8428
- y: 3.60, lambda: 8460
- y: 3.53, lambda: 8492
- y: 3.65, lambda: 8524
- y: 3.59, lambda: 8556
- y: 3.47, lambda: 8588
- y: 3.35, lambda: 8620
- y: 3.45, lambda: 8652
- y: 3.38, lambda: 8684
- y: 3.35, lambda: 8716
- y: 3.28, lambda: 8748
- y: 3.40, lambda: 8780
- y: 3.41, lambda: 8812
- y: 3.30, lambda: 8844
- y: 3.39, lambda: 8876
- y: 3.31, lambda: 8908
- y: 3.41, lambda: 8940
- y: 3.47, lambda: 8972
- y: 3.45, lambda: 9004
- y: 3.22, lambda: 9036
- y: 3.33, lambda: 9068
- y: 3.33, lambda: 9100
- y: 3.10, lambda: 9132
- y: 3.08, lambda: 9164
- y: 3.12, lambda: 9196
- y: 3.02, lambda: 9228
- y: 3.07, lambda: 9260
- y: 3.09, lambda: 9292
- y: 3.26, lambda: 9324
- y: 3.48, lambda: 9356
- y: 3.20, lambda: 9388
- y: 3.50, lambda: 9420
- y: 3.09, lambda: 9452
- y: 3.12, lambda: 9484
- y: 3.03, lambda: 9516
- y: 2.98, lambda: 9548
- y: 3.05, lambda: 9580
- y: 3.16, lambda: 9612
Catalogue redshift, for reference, 0.29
